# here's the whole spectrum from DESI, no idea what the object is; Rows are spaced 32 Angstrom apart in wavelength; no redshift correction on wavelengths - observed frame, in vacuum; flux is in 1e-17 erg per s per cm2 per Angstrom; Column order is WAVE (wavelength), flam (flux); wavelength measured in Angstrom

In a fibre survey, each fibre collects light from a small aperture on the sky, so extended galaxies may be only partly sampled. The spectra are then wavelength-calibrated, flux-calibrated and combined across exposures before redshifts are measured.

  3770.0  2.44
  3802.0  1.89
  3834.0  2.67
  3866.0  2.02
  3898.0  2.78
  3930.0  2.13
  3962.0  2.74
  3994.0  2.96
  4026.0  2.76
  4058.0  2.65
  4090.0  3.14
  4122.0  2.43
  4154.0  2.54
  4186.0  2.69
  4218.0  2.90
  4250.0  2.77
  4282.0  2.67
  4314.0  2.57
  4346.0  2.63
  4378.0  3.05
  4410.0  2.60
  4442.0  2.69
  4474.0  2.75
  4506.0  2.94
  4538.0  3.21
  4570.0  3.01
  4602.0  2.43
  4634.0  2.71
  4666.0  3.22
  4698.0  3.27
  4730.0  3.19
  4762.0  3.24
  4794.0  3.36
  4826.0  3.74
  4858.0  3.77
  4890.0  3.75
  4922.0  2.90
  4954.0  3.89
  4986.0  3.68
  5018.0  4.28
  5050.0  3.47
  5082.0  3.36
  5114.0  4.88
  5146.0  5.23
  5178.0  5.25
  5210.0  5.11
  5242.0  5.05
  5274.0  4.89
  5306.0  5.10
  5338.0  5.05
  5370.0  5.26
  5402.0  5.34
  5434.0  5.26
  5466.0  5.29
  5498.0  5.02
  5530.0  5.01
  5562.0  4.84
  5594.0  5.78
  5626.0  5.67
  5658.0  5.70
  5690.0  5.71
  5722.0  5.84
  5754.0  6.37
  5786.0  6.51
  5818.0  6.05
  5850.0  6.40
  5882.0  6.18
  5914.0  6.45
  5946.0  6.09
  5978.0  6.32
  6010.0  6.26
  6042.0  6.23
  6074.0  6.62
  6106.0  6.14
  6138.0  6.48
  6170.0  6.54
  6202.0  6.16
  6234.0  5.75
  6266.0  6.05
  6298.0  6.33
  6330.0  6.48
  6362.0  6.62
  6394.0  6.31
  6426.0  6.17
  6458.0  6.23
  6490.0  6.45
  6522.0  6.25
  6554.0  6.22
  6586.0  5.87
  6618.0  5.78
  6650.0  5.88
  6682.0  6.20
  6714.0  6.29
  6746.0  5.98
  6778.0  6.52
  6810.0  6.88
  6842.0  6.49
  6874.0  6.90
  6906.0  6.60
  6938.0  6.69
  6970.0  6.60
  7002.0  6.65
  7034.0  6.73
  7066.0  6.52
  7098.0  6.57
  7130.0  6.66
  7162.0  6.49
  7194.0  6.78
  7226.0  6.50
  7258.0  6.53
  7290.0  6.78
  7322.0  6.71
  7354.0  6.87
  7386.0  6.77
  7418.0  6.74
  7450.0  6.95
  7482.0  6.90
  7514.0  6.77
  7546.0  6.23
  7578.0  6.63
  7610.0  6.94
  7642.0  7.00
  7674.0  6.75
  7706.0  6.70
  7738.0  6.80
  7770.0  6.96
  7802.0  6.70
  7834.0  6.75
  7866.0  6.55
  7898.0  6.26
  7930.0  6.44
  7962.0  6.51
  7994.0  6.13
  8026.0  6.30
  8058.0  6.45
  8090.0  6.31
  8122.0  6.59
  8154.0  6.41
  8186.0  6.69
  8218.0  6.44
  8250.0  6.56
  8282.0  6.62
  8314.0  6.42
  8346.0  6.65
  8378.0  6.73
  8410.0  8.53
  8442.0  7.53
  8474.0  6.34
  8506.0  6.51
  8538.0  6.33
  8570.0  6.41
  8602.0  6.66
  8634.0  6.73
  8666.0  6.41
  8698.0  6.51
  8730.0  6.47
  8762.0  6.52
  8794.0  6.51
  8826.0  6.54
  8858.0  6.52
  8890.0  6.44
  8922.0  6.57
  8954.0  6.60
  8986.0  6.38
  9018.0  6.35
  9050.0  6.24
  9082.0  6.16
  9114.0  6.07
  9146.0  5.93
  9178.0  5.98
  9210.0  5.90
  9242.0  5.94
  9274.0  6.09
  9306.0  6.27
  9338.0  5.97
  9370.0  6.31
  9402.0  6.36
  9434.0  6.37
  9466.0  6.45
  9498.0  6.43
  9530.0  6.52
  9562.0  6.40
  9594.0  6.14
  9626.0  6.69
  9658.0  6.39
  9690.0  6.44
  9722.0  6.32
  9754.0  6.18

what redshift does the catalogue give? 0.28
